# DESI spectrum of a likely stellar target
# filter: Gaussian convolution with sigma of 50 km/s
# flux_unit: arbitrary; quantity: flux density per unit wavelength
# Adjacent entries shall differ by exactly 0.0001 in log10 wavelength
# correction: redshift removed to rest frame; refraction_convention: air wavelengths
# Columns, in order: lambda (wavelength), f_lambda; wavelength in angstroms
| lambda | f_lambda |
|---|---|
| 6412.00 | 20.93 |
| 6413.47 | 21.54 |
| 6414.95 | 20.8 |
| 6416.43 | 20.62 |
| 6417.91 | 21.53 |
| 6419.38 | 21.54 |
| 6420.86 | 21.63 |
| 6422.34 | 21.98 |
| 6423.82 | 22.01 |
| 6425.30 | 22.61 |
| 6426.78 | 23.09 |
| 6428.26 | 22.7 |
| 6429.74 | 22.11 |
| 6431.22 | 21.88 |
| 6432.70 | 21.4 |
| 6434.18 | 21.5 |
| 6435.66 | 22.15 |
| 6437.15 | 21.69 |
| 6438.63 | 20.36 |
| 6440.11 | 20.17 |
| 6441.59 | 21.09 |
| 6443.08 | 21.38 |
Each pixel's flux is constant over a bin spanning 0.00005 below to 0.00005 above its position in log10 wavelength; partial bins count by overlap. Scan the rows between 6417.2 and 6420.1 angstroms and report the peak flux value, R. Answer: 21.54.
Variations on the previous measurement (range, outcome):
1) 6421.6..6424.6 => 22.01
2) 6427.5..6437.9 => 22.7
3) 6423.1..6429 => 23.09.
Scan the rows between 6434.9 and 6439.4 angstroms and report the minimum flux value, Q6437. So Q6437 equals 20.36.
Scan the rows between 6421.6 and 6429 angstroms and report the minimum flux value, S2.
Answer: 21.98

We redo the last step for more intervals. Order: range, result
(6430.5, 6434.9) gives 21.4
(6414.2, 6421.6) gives 20.62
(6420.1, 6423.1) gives 21.63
